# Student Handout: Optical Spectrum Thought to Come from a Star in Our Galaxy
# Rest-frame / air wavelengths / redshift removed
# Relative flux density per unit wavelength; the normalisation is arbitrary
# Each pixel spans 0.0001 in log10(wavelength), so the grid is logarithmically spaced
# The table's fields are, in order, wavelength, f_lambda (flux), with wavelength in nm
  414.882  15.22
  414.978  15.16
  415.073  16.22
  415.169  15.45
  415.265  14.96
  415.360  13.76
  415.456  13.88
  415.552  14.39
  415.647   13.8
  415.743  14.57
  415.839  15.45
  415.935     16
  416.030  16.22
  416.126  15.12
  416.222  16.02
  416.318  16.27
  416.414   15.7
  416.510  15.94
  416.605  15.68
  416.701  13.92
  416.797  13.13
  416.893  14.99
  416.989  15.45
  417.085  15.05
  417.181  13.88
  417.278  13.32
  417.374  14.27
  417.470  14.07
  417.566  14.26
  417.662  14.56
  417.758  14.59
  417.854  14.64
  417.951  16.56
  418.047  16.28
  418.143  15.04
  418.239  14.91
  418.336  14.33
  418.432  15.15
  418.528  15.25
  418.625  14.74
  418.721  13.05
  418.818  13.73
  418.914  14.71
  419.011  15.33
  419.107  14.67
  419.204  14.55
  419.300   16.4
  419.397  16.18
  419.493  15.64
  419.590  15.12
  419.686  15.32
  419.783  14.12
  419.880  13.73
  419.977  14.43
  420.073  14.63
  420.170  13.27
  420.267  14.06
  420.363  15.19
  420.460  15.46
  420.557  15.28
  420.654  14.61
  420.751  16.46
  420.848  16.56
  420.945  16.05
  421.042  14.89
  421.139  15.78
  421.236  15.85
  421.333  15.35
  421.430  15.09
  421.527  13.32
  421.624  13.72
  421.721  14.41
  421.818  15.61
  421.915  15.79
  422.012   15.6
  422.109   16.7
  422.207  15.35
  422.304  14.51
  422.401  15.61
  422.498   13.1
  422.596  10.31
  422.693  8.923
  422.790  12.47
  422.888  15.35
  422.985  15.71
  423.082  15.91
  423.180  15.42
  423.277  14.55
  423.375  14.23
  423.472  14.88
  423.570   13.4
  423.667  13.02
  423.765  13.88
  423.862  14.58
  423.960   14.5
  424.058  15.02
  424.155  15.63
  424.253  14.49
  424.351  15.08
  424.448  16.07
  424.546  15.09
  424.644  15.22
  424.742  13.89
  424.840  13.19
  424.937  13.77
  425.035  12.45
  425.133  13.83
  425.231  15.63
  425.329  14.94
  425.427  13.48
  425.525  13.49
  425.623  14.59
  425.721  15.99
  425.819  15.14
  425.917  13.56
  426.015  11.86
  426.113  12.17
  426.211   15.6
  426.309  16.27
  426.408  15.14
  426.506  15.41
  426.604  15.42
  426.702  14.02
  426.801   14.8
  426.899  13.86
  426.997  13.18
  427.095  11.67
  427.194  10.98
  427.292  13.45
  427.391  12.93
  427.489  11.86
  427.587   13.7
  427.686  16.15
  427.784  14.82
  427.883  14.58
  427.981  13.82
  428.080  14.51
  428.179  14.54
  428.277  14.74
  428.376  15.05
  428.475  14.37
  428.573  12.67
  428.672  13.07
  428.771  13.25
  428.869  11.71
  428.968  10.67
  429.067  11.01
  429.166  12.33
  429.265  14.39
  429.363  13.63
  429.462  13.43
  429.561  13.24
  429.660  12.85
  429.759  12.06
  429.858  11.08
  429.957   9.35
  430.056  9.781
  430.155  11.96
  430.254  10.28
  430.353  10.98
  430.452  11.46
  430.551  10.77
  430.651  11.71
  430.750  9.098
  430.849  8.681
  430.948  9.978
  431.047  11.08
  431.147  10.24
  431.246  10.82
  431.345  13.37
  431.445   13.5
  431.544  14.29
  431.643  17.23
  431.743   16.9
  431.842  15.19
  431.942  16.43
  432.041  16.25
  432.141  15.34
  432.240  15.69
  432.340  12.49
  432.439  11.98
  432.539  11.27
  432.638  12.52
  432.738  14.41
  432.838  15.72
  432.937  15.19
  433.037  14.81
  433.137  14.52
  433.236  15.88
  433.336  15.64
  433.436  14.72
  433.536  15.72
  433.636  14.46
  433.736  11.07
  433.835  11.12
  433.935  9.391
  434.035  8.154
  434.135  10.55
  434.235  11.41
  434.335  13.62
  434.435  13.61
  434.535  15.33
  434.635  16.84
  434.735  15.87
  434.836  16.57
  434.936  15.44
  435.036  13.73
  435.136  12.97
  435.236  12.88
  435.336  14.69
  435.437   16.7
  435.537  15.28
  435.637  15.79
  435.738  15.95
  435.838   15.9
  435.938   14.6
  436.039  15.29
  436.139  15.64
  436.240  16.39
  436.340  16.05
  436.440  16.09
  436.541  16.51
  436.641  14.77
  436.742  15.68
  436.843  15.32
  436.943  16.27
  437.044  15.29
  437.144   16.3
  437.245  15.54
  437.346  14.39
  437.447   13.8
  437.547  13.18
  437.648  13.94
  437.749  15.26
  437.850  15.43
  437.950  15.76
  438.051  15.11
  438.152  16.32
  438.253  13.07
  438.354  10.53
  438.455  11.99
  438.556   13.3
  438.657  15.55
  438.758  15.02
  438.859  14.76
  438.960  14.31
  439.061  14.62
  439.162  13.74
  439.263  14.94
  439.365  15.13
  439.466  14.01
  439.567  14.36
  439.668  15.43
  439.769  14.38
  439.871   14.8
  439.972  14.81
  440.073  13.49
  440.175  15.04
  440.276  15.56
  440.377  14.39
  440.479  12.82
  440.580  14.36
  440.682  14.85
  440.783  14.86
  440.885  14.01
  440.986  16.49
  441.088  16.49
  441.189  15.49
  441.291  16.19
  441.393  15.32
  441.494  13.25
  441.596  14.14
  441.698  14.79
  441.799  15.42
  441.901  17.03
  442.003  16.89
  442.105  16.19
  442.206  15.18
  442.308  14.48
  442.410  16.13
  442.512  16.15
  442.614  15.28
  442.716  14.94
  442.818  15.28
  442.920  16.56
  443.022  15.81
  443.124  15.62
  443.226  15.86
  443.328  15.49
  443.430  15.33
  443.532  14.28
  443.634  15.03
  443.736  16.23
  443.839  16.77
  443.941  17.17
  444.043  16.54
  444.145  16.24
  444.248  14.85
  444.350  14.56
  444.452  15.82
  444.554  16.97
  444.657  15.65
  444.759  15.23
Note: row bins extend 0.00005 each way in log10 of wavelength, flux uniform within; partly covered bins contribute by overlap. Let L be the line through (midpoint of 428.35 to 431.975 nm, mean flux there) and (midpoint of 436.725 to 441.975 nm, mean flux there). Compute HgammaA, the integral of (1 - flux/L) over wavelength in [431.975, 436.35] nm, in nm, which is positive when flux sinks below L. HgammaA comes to -0.28 nm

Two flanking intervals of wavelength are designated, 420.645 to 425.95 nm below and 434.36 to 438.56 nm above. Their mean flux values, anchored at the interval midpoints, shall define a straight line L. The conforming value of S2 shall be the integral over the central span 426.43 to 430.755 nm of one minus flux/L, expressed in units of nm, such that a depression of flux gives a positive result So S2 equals 0.55 nm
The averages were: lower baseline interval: 14.6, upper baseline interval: 15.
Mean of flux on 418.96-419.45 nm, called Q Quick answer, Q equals 15.4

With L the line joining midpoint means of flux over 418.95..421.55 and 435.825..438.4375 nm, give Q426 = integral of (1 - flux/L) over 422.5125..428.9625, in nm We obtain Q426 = 0.45 nm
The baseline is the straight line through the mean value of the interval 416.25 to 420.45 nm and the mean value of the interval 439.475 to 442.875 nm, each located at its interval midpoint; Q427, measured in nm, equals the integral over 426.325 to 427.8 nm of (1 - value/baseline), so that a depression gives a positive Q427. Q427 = 0.10 nm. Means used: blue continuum 14.8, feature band 13.9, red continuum 15.1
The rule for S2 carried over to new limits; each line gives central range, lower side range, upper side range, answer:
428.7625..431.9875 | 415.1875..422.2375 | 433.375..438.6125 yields 0.53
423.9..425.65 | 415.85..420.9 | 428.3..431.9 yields -0.12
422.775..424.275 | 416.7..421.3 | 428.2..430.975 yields -0.11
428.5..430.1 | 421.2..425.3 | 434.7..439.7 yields 0.27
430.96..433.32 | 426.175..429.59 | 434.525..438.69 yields 0.04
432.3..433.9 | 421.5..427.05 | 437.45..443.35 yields 0.09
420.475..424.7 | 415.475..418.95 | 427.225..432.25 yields -0.21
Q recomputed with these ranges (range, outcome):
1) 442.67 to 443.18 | 15.7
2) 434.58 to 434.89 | 16.4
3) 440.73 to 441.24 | 15.5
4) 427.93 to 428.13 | 14.1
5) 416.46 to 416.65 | 15.9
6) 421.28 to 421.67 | 14.4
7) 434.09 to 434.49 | 12.4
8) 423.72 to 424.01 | 14.3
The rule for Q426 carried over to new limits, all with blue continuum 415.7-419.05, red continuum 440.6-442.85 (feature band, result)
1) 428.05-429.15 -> 0.142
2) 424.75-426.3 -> 0.107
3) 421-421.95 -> 0.002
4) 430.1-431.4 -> 0.374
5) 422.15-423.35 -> 0.085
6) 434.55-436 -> 0.003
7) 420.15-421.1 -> -0.017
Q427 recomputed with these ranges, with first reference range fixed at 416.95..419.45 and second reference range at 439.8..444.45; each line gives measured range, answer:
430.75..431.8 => 0.18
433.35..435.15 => 0.21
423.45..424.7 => 0.02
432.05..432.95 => 0.07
